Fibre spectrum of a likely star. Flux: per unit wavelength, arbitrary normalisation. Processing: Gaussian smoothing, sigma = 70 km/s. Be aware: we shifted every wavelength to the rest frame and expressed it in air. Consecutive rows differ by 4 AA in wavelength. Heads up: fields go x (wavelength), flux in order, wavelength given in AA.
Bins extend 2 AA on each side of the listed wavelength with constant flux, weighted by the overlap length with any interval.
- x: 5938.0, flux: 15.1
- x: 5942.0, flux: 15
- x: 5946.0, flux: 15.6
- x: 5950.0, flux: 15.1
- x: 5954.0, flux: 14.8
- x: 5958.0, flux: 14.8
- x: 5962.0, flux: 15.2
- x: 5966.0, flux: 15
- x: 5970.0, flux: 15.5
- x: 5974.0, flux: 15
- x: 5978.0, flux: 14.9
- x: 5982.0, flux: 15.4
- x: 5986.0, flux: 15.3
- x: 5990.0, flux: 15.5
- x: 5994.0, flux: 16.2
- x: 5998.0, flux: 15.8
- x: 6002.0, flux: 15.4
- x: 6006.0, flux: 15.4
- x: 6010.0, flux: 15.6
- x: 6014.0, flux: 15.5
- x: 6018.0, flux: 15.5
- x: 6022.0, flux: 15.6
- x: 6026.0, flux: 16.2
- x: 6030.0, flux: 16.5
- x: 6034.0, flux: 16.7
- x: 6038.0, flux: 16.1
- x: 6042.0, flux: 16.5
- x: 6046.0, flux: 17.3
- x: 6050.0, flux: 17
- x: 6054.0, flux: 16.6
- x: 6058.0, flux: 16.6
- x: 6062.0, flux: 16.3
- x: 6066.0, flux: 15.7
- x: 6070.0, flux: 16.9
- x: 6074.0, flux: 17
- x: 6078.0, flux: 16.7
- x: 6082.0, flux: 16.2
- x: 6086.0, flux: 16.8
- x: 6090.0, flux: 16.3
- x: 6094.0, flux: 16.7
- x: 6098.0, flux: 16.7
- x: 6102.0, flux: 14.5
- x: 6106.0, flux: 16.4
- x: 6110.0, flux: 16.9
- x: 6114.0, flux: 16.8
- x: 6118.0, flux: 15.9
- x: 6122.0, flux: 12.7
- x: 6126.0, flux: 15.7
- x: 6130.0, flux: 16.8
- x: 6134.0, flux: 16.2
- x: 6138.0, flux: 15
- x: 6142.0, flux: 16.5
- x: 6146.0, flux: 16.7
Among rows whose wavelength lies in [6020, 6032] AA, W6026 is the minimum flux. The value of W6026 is 15.6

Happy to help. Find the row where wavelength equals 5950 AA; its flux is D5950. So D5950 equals 15.1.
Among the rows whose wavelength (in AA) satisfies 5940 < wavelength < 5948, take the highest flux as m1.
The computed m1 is 15.6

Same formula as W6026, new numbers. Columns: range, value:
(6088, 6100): 16.3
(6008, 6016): 15.5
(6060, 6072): 15.7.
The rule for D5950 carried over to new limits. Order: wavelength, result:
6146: 16.7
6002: 15.4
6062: 16.3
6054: 16.6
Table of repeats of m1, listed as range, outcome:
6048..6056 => 17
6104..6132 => 16.9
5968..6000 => 16.2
